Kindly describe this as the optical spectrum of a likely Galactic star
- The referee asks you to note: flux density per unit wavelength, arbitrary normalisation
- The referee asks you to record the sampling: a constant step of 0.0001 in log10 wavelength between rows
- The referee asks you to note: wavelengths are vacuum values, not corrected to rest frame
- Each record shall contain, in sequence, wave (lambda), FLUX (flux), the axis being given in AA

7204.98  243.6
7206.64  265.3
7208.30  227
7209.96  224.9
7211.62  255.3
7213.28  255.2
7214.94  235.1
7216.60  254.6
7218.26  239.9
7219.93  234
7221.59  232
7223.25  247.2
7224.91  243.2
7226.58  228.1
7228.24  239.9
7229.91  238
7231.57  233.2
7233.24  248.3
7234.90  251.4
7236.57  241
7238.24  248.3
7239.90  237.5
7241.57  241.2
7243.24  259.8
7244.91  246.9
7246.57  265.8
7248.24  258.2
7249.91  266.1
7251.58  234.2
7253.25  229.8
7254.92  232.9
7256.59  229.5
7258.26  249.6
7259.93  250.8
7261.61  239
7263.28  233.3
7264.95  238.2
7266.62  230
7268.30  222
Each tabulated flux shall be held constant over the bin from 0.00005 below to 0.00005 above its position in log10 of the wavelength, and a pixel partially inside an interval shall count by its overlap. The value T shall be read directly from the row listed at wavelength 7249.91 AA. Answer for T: 266.1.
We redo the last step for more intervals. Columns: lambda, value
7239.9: 237.5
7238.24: 248.3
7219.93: 234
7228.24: 239.9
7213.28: 255.2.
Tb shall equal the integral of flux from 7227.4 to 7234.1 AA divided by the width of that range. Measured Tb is 240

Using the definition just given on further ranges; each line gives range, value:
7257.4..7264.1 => 243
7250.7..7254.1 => 232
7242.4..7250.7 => 259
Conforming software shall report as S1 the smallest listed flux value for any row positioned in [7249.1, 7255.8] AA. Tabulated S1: 229.8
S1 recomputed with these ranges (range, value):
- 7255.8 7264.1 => 229.5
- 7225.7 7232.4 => 228.1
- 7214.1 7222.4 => 232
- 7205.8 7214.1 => 224.9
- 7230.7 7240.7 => 233.2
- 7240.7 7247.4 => 241.2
